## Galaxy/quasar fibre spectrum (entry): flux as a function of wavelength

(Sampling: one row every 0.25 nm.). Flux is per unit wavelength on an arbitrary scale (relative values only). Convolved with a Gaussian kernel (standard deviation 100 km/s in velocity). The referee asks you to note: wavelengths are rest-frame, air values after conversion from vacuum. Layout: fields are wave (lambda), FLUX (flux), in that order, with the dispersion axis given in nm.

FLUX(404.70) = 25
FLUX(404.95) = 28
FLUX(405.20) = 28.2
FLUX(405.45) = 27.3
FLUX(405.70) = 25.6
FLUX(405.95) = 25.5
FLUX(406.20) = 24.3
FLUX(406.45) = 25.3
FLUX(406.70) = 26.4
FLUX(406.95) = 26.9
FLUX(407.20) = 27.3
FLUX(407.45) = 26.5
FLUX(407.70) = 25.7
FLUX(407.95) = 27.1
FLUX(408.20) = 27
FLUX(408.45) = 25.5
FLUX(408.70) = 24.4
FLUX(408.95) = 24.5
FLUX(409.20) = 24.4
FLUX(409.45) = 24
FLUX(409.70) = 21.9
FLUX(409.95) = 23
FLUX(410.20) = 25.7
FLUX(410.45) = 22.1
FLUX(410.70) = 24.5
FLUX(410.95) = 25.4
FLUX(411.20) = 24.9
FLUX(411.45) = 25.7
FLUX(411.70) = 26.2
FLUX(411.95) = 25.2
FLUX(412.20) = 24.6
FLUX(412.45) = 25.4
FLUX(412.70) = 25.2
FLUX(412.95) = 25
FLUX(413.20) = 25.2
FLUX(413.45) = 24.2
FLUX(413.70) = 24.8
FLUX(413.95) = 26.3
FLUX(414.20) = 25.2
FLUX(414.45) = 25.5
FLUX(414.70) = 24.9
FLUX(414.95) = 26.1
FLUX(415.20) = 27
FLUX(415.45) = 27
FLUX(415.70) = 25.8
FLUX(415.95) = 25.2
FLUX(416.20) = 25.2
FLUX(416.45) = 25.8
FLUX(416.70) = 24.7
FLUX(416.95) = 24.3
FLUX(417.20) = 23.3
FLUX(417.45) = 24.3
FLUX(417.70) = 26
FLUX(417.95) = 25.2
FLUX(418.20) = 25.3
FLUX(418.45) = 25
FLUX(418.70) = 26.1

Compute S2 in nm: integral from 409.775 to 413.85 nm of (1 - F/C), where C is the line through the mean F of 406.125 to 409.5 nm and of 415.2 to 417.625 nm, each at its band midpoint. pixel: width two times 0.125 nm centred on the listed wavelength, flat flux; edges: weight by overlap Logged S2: 0.11 nm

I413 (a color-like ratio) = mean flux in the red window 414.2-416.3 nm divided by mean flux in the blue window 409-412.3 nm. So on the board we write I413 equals 1.06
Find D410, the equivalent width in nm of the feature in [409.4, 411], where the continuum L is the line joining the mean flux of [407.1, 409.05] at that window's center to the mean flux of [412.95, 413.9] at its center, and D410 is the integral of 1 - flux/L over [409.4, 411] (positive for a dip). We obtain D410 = 0.115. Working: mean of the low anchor 26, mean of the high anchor 24.9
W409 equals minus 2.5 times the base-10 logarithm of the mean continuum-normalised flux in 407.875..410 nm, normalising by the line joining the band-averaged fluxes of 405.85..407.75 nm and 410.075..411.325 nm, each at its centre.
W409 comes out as 0.02 mag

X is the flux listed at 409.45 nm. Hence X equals 24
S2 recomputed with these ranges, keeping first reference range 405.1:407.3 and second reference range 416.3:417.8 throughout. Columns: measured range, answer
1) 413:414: 0.008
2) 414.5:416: -0.062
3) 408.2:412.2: 0.175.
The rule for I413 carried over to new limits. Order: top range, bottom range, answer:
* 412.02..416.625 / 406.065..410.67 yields 1.01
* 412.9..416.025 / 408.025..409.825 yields 1.04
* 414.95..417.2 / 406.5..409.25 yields 0.98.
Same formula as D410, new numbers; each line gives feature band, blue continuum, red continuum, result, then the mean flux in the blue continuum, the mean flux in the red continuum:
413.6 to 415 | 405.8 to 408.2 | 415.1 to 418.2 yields 0.00 nm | 26.2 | 25.3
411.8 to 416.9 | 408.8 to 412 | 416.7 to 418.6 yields -0.16 nm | 24.4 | 24.8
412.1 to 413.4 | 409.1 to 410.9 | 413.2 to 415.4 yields -0.01 nm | 23.7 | 25.5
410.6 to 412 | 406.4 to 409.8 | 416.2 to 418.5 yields 0.00 nm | 25.5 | 24.9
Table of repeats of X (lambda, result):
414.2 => 25.2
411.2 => 24.9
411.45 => 25.7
